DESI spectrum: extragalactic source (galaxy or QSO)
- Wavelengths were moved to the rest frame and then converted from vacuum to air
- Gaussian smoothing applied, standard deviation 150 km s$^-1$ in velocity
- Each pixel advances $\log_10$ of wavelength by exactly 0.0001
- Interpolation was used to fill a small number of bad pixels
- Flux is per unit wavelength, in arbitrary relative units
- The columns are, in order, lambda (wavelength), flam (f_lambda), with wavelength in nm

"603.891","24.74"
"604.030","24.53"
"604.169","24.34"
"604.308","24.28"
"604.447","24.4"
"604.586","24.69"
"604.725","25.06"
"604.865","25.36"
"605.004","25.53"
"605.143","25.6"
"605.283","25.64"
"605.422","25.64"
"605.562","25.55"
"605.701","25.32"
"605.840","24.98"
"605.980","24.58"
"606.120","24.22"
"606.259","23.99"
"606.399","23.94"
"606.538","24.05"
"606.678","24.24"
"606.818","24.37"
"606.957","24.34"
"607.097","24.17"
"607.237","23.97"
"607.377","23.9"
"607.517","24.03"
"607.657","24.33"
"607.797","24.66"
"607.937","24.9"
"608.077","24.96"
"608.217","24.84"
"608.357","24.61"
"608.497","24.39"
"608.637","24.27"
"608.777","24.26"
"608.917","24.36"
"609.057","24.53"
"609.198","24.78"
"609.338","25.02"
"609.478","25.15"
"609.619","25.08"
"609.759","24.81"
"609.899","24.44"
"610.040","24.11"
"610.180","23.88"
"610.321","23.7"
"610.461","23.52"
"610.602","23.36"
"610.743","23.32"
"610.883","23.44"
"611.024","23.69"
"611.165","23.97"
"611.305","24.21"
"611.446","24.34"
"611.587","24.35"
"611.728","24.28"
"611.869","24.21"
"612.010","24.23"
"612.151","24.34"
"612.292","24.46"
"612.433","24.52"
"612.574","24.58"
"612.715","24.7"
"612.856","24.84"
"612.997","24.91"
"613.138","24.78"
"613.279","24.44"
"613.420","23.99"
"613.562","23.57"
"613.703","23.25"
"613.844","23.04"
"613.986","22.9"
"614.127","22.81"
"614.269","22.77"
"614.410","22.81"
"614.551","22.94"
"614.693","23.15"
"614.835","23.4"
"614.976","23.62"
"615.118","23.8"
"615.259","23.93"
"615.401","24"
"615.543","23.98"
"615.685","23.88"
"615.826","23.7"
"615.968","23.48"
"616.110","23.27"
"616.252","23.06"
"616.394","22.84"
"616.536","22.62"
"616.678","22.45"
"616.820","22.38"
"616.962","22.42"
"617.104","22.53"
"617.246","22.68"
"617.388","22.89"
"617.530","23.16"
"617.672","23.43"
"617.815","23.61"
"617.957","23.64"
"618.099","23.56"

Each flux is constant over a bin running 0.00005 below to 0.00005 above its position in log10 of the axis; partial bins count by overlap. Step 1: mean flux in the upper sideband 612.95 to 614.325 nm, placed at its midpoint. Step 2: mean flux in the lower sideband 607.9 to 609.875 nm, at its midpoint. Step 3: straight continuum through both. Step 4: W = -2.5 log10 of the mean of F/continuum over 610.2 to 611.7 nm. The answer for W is 0.02 mag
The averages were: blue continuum 24.7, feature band 23.8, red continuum 23.6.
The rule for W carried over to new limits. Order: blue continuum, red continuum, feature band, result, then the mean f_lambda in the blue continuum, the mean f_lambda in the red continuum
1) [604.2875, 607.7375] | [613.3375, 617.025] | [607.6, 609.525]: -0.02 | 24.6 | 23.2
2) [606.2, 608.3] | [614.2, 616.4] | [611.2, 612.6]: -0.02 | 24.3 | 23.4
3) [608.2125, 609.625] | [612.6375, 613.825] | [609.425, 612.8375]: 0.01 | 24.6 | 24.3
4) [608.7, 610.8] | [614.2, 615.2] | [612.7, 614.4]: -0.01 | 24.3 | 23.2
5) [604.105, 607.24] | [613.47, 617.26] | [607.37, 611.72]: -0.01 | 24.7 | 23.2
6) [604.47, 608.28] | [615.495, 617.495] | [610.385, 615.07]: -0.01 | 24.7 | 23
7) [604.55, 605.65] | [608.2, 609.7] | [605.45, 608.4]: 0.02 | 25.4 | 24.7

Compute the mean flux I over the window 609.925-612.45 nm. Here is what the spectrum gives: 24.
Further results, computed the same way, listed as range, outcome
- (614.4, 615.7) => 23.6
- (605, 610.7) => 24.5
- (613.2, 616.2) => 23.5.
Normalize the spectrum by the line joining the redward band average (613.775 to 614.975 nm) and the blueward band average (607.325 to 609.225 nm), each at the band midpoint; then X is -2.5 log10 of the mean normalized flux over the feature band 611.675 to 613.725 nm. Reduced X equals -0.04 mag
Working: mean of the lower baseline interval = 24.5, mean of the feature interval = 24.4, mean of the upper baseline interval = 23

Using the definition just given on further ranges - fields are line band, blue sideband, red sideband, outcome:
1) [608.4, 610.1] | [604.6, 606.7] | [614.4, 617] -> -0.012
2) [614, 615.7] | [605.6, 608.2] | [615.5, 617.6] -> -0.006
